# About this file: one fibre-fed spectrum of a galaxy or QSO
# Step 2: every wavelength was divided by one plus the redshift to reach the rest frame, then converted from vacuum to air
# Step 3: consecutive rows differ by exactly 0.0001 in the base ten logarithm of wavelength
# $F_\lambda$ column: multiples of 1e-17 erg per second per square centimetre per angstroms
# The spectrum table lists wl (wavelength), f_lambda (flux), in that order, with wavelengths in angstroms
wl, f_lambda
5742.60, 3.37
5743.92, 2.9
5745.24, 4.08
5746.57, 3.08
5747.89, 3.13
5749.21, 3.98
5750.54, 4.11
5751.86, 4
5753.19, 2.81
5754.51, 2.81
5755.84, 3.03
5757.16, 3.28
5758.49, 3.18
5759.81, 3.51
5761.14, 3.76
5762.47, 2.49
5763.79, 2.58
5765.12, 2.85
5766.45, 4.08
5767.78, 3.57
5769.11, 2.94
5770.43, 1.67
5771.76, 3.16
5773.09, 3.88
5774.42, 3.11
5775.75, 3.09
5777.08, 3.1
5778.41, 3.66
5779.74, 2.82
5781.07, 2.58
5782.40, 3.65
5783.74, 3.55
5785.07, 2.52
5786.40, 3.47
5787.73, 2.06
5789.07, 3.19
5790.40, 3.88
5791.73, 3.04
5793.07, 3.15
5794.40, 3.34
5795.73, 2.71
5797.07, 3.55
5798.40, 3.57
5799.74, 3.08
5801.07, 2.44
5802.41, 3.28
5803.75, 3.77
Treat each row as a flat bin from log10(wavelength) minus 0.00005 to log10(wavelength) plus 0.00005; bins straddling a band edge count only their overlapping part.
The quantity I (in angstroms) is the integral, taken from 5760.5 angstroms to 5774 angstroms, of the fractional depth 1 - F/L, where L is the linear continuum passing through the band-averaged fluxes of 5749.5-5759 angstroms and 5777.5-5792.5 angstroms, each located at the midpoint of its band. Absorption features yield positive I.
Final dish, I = 0.6 angstroms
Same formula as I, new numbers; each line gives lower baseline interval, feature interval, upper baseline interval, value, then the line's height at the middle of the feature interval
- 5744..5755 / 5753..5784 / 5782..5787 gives 2.2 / 3.37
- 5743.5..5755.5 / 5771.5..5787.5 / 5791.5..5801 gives 0.4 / 3.26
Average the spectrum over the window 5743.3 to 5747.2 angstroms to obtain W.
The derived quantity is 3.36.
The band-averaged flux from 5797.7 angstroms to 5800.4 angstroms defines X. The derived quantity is 3.33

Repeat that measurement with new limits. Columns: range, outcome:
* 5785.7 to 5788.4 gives 2.76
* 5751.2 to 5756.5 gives 3.16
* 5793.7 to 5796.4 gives 3.03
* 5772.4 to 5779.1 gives 3.36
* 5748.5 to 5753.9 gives 3.71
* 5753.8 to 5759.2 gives 3.08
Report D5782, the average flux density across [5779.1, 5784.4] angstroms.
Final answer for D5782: 3.15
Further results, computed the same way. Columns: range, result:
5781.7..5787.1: 3.28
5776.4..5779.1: 3.37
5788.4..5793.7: 3.31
